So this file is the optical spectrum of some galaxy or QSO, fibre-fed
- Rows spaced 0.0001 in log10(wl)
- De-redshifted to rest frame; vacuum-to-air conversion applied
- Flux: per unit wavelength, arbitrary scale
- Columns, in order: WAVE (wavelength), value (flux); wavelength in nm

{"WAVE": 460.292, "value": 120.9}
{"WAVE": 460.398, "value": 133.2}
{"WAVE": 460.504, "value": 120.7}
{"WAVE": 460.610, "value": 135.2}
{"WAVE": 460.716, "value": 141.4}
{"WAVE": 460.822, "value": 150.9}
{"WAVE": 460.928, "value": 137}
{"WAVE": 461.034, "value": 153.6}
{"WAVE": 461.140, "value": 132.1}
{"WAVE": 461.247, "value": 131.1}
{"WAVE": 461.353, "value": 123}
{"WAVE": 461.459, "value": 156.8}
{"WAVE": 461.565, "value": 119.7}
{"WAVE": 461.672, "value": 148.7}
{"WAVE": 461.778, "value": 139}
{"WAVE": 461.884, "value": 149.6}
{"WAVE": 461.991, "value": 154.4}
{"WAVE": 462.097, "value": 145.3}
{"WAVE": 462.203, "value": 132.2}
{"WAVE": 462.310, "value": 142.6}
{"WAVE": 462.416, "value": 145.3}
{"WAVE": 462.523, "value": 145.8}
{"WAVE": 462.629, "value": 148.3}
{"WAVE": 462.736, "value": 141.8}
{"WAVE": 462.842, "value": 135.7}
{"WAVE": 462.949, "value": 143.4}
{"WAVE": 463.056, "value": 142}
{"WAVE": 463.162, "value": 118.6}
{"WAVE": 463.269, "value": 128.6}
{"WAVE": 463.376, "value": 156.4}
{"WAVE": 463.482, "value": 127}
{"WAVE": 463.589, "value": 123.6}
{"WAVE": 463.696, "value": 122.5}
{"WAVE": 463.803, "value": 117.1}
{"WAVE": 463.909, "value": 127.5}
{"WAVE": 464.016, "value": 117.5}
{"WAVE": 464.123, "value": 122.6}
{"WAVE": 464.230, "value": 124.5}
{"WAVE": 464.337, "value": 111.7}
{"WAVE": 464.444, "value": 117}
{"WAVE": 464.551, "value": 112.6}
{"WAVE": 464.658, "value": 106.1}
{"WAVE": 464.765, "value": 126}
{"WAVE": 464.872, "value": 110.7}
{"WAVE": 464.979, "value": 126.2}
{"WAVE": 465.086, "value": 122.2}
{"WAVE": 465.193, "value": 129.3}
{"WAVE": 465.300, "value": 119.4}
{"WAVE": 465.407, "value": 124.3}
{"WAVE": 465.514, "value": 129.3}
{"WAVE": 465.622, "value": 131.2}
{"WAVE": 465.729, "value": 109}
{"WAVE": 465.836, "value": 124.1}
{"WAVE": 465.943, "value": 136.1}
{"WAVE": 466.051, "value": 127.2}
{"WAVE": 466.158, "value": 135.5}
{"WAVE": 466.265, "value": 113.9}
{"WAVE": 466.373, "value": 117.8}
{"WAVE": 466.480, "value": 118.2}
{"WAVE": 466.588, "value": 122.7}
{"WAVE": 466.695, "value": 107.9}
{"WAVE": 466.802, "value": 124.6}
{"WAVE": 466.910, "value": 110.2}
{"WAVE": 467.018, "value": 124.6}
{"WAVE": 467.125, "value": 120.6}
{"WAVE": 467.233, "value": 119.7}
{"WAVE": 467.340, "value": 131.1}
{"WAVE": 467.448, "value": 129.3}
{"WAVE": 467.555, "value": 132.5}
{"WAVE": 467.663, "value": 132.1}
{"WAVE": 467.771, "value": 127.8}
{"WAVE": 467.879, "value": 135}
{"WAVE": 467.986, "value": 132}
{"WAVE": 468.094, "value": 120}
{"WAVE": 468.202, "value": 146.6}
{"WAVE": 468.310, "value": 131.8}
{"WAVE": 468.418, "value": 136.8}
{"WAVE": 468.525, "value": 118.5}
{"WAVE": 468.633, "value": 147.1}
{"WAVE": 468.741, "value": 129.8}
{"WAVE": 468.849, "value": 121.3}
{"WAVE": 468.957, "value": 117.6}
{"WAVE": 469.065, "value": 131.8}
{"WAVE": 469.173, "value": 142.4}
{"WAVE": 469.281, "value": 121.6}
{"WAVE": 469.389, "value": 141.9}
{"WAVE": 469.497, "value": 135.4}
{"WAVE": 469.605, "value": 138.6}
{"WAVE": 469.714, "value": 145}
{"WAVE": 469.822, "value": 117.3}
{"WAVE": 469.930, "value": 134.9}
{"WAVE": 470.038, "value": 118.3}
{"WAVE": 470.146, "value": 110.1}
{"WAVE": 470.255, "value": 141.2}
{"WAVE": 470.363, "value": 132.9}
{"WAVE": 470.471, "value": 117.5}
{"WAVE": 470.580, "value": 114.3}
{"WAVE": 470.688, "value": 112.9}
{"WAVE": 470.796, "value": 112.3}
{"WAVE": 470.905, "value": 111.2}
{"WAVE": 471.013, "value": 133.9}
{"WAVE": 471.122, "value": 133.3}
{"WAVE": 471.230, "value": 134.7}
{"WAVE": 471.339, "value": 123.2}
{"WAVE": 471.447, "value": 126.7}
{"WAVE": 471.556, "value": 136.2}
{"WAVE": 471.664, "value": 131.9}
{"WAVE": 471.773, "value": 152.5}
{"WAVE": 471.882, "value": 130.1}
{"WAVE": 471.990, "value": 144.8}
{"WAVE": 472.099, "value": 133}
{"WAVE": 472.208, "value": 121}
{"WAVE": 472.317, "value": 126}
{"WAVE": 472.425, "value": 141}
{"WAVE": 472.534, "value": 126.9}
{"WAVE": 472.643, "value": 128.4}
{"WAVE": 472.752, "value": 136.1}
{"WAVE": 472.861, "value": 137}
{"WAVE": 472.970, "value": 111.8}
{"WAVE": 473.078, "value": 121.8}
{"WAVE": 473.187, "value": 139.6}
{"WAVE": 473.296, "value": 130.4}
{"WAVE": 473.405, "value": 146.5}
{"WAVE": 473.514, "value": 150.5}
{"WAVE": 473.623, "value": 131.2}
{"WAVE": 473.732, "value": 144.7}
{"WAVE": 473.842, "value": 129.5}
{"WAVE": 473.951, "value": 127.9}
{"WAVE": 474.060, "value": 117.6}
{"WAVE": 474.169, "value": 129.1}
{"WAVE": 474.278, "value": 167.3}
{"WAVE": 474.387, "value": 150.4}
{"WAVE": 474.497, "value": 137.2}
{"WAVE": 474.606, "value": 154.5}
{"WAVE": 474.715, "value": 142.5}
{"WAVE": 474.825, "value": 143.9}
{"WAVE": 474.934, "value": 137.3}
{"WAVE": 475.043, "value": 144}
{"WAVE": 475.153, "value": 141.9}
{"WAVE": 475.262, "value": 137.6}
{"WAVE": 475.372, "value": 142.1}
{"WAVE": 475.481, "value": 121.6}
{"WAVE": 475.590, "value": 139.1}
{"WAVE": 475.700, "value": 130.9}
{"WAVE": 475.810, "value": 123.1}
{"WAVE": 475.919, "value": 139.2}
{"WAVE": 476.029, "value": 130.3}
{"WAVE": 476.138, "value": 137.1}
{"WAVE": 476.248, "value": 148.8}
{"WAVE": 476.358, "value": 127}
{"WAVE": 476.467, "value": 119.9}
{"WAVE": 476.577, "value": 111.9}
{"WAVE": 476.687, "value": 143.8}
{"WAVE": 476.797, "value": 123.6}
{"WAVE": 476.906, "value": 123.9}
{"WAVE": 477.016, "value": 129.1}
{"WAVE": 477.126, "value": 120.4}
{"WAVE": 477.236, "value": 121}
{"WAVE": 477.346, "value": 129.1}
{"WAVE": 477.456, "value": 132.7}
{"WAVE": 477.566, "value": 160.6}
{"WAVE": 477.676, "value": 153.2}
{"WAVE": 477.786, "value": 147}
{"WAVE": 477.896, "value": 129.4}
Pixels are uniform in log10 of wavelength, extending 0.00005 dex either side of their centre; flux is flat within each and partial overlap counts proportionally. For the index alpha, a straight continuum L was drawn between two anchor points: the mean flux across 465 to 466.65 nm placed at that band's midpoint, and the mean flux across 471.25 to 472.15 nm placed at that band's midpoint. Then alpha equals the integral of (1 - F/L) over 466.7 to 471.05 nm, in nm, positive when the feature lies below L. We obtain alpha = 0.075 nm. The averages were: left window 124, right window 135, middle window 127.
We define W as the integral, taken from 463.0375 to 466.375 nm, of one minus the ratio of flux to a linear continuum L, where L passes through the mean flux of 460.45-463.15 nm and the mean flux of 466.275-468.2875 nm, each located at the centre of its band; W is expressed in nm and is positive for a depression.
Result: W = 0.217 nm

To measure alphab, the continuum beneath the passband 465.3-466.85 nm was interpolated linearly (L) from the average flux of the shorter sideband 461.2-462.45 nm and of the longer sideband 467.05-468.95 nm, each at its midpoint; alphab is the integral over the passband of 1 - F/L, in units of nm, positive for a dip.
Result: 0.12 nm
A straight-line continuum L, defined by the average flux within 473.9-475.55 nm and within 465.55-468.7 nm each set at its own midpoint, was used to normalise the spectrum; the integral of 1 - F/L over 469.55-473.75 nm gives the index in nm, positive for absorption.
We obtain 0.13 nm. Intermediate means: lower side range 126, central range 130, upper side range 140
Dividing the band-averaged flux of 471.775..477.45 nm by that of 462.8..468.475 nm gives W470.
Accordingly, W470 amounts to 1.1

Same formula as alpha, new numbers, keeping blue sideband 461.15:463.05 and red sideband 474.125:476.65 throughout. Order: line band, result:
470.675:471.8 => 0.08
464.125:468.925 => 0.53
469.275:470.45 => 0.07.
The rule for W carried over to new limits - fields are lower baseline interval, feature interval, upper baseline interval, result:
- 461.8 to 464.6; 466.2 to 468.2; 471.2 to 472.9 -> 0.13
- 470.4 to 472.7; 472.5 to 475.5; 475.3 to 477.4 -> -0.19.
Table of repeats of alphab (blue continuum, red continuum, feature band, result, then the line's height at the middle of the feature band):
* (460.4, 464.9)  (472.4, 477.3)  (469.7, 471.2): 0.11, 134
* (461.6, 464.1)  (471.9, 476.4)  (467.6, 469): 0.06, 136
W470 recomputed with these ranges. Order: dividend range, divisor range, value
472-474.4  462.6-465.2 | 1.06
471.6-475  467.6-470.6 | 1.05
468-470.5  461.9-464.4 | 0.98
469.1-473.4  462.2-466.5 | 1.02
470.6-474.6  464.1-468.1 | 1.08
